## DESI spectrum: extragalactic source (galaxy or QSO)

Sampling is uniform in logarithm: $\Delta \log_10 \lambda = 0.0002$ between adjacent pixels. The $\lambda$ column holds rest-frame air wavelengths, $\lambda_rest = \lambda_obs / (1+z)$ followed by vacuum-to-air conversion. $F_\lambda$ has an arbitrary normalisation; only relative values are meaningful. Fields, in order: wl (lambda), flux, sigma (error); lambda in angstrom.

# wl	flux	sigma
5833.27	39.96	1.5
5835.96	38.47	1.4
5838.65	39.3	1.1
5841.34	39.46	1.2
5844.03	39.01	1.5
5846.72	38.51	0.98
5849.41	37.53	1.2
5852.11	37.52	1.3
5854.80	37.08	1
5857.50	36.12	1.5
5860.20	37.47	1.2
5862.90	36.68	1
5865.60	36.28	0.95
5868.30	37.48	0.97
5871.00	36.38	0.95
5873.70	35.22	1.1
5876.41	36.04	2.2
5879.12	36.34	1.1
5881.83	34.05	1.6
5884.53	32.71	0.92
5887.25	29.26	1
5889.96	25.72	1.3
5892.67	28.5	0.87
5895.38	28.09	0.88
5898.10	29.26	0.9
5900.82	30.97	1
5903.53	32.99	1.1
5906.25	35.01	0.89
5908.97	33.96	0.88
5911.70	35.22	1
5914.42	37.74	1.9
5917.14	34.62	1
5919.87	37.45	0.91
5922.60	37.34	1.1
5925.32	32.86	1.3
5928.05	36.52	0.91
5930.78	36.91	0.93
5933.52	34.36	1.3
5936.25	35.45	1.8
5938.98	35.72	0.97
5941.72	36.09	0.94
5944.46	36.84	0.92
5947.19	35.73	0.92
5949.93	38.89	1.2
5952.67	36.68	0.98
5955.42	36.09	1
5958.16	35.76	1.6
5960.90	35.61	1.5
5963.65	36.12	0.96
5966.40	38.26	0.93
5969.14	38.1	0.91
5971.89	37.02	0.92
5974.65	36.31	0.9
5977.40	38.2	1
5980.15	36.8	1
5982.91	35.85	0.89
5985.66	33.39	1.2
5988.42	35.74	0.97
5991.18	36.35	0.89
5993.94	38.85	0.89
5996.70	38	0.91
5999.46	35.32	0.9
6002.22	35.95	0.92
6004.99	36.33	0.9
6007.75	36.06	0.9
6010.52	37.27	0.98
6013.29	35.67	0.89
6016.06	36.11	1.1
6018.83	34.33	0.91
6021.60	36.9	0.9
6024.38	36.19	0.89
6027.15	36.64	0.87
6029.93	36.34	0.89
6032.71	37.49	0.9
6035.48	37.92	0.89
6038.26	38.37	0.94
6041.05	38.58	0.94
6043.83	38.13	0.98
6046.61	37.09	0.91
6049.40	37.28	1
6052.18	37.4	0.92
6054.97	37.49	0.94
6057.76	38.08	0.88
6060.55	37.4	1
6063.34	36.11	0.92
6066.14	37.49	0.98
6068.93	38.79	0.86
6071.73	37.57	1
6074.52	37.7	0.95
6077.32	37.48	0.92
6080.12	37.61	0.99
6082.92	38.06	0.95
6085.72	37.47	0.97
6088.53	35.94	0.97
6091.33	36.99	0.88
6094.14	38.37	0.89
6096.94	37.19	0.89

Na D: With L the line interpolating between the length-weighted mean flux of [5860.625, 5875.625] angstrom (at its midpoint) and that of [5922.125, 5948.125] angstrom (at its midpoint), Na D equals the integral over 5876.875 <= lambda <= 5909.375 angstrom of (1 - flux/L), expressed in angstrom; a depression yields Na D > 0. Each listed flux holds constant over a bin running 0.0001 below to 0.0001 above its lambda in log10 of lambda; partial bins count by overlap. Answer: 4.26 angstrom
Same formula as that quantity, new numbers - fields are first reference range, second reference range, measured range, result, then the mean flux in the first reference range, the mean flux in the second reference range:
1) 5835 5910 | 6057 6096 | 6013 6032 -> 0.4 angstrom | 34.8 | 37.5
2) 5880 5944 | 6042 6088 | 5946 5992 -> -1.9 angstrom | 33.6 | 37.6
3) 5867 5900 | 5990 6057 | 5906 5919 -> -0.8 angstrom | 32.4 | 36.9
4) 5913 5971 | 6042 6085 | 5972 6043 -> 0.8 angstrom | 36.4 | 37.6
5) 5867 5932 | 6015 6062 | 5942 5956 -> -0.7 angstrom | 33.8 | 37.2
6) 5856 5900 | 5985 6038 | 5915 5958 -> -1.7 angstrom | 33.4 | 36.4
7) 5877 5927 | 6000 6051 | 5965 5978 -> -0.9 angstrom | 33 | 36.8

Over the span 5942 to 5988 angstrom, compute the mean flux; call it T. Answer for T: 36.6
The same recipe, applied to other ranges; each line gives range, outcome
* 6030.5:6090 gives 37.6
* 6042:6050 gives 37.6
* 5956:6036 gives 36.5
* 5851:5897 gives 34.1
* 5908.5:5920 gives 35.7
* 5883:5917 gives 31.8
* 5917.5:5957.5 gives 36.2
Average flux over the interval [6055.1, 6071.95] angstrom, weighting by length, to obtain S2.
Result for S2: 37.6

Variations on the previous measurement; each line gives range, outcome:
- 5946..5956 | 36.9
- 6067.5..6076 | 38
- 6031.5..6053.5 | 37.8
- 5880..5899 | 29.8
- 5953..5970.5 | 36.7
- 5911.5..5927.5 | 36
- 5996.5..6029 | 36.2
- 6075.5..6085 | 37.7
